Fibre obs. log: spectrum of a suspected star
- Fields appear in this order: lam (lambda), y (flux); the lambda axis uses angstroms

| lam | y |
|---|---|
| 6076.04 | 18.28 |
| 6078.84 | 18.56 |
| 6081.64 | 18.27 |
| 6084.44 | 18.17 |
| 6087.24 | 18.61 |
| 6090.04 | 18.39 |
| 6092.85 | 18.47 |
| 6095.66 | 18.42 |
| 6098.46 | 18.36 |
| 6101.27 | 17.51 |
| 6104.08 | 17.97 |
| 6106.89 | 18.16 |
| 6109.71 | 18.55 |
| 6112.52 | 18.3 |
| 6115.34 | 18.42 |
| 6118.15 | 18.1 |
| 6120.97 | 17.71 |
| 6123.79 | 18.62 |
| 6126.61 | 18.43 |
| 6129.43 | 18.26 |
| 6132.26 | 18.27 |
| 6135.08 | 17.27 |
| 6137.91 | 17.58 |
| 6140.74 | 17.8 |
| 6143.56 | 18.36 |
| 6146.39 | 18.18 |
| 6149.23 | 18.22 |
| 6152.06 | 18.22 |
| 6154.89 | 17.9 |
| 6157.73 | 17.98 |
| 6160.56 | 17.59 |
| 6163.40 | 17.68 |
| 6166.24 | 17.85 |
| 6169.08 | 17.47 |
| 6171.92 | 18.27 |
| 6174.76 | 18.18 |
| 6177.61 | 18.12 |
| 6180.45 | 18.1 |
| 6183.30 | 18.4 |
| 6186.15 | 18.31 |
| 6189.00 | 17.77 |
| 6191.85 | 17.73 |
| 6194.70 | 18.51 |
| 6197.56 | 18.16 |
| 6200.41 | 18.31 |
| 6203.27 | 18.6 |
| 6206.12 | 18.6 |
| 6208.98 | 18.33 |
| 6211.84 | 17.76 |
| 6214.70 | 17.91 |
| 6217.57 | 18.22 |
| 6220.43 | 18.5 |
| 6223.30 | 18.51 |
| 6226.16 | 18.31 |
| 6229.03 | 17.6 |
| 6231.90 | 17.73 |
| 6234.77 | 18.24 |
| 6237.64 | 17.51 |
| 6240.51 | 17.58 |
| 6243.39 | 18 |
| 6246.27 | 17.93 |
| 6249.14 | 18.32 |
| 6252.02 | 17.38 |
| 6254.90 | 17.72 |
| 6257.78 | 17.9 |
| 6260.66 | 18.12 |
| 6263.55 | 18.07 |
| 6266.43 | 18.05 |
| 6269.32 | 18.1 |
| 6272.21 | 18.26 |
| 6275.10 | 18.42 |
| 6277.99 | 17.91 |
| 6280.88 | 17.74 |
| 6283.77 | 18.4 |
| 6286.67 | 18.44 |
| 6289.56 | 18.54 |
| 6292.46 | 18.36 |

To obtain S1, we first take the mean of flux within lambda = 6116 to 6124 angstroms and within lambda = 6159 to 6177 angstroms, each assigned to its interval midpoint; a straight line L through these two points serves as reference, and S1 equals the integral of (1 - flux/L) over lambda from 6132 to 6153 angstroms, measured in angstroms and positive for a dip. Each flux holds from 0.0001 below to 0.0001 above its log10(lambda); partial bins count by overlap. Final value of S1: 0.0 angstroms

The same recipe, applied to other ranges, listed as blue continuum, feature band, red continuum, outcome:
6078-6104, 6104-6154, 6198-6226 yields 0.4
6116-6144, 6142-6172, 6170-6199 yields 0.2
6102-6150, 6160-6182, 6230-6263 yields 0.1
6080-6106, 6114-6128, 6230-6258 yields -0.1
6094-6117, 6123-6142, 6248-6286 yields 0.2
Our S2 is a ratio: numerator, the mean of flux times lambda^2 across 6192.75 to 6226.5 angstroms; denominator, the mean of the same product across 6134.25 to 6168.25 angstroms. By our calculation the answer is 1.0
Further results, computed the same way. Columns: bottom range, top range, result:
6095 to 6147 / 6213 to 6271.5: 1.03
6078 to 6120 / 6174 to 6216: 1.03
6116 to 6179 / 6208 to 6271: 1.03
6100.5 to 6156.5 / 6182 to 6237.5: 1.03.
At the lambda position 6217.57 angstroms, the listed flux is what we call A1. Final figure 18.22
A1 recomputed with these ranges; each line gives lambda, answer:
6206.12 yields 18.6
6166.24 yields 17.85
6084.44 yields 18.17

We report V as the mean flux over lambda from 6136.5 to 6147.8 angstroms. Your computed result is 18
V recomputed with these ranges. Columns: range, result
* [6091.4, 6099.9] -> 18.4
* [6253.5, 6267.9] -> 18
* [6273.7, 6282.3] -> 18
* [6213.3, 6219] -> 18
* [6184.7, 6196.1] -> 18.1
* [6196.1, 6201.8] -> 18.2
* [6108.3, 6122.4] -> 18.2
